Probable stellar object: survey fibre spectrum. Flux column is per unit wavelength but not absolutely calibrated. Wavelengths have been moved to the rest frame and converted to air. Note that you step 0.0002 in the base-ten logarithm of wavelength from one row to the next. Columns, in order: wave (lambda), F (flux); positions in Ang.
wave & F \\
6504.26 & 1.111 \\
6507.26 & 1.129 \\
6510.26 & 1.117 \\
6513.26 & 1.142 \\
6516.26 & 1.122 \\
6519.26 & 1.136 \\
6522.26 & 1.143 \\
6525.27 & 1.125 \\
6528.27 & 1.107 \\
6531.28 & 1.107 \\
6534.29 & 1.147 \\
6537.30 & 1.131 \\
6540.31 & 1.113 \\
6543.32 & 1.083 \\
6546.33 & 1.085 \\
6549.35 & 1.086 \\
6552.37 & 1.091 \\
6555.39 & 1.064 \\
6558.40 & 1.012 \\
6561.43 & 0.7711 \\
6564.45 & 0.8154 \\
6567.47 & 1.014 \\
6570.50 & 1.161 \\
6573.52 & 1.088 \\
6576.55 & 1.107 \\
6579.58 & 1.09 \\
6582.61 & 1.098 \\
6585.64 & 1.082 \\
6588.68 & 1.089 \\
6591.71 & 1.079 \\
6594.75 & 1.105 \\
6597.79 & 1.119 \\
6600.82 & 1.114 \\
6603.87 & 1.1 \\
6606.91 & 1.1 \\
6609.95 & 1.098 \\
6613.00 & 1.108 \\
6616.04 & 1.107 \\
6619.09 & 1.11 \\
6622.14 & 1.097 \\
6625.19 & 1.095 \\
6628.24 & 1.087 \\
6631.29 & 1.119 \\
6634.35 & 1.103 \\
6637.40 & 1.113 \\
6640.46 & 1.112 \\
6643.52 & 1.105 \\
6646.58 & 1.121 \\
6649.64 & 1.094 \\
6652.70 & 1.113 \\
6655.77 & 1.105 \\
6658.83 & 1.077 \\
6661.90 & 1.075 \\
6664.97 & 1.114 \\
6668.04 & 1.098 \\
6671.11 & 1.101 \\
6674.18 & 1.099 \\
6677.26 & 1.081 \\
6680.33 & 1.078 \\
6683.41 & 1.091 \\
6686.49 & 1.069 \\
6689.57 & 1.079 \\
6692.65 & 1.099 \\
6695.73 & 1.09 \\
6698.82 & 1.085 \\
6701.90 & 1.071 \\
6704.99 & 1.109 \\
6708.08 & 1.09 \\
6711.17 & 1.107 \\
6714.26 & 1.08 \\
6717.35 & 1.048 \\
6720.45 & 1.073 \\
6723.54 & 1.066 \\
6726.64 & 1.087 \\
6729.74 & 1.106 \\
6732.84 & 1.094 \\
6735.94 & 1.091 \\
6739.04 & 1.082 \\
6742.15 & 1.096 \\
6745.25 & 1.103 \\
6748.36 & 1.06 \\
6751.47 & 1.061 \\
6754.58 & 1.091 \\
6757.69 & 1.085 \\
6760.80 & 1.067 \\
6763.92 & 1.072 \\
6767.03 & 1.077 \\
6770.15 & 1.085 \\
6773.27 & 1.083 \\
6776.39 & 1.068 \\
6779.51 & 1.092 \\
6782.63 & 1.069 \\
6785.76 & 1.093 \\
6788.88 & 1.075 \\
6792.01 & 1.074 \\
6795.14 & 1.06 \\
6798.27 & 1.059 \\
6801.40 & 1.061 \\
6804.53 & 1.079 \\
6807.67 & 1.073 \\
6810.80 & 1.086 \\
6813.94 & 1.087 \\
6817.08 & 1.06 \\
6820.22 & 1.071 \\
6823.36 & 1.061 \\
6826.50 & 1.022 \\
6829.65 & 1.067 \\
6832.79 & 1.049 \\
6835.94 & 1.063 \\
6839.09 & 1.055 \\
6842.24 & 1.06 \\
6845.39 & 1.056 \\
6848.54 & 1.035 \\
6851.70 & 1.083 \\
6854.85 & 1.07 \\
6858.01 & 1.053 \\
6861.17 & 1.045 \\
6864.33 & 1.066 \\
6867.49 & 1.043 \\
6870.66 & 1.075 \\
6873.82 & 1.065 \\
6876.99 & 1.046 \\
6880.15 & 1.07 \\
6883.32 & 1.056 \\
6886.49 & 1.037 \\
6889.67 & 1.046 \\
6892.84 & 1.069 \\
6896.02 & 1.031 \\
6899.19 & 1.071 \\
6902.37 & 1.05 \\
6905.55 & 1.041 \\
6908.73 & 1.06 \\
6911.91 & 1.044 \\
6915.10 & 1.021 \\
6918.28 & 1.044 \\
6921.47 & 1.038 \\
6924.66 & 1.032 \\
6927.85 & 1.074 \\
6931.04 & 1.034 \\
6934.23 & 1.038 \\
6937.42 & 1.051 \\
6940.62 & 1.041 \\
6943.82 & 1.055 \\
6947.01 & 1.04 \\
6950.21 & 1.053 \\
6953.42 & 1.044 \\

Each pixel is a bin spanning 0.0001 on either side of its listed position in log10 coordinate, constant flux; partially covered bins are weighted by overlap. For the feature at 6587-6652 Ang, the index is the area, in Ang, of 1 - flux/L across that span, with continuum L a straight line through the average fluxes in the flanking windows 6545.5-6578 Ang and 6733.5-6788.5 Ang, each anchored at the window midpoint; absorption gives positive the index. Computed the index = -3.9 Ang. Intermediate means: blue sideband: 1.03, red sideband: 1.08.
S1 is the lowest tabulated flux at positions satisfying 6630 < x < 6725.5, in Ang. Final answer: 1.048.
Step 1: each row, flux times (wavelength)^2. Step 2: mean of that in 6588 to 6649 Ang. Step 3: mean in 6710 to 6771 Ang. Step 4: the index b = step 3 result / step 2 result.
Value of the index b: 1.02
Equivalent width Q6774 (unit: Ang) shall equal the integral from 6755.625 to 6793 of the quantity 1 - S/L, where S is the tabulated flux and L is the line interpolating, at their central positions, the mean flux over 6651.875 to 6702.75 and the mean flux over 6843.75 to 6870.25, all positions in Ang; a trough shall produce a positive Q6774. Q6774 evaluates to -0.23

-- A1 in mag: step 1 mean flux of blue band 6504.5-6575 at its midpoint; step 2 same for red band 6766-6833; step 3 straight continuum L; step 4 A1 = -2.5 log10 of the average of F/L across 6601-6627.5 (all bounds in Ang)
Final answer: -0.03 mag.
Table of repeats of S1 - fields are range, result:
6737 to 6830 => 1.022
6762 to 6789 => 1.068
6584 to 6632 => 1.079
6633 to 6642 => 1.103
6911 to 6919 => 1.021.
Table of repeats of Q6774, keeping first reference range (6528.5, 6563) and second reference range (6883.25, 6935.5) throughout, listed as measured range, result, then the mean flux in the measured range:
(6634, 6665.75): -1.3 Ang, 1.1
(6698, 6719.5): -0.6 Ang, 1.08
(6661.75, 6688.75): -0.8 Ang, 1.09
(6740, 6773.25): -0.8 Ang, 1.08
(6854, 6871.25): -0.1 Ang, 1.06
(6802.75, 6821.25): -0.4 Ang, 1.08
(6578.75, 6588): -0.2 Ang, 1.09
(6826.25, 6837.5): 0.0 Ang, 1.05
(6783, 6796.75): -0.3 Ang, 1.07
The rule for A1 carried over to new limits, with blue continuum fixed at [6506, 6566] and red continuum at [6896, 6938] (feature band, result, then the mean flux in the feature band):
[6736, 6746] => -0.03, 1.09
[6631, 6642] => -0.04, 1.11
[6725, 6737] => -0.03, 1.09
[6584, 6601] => -0.03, 1.1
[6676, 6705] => -0.02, 1.08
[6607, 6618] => -0.03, 1.1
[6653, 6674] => -0.03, 1.1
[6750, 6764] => -0.02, 1.08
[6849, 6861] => -0.01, 1.06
